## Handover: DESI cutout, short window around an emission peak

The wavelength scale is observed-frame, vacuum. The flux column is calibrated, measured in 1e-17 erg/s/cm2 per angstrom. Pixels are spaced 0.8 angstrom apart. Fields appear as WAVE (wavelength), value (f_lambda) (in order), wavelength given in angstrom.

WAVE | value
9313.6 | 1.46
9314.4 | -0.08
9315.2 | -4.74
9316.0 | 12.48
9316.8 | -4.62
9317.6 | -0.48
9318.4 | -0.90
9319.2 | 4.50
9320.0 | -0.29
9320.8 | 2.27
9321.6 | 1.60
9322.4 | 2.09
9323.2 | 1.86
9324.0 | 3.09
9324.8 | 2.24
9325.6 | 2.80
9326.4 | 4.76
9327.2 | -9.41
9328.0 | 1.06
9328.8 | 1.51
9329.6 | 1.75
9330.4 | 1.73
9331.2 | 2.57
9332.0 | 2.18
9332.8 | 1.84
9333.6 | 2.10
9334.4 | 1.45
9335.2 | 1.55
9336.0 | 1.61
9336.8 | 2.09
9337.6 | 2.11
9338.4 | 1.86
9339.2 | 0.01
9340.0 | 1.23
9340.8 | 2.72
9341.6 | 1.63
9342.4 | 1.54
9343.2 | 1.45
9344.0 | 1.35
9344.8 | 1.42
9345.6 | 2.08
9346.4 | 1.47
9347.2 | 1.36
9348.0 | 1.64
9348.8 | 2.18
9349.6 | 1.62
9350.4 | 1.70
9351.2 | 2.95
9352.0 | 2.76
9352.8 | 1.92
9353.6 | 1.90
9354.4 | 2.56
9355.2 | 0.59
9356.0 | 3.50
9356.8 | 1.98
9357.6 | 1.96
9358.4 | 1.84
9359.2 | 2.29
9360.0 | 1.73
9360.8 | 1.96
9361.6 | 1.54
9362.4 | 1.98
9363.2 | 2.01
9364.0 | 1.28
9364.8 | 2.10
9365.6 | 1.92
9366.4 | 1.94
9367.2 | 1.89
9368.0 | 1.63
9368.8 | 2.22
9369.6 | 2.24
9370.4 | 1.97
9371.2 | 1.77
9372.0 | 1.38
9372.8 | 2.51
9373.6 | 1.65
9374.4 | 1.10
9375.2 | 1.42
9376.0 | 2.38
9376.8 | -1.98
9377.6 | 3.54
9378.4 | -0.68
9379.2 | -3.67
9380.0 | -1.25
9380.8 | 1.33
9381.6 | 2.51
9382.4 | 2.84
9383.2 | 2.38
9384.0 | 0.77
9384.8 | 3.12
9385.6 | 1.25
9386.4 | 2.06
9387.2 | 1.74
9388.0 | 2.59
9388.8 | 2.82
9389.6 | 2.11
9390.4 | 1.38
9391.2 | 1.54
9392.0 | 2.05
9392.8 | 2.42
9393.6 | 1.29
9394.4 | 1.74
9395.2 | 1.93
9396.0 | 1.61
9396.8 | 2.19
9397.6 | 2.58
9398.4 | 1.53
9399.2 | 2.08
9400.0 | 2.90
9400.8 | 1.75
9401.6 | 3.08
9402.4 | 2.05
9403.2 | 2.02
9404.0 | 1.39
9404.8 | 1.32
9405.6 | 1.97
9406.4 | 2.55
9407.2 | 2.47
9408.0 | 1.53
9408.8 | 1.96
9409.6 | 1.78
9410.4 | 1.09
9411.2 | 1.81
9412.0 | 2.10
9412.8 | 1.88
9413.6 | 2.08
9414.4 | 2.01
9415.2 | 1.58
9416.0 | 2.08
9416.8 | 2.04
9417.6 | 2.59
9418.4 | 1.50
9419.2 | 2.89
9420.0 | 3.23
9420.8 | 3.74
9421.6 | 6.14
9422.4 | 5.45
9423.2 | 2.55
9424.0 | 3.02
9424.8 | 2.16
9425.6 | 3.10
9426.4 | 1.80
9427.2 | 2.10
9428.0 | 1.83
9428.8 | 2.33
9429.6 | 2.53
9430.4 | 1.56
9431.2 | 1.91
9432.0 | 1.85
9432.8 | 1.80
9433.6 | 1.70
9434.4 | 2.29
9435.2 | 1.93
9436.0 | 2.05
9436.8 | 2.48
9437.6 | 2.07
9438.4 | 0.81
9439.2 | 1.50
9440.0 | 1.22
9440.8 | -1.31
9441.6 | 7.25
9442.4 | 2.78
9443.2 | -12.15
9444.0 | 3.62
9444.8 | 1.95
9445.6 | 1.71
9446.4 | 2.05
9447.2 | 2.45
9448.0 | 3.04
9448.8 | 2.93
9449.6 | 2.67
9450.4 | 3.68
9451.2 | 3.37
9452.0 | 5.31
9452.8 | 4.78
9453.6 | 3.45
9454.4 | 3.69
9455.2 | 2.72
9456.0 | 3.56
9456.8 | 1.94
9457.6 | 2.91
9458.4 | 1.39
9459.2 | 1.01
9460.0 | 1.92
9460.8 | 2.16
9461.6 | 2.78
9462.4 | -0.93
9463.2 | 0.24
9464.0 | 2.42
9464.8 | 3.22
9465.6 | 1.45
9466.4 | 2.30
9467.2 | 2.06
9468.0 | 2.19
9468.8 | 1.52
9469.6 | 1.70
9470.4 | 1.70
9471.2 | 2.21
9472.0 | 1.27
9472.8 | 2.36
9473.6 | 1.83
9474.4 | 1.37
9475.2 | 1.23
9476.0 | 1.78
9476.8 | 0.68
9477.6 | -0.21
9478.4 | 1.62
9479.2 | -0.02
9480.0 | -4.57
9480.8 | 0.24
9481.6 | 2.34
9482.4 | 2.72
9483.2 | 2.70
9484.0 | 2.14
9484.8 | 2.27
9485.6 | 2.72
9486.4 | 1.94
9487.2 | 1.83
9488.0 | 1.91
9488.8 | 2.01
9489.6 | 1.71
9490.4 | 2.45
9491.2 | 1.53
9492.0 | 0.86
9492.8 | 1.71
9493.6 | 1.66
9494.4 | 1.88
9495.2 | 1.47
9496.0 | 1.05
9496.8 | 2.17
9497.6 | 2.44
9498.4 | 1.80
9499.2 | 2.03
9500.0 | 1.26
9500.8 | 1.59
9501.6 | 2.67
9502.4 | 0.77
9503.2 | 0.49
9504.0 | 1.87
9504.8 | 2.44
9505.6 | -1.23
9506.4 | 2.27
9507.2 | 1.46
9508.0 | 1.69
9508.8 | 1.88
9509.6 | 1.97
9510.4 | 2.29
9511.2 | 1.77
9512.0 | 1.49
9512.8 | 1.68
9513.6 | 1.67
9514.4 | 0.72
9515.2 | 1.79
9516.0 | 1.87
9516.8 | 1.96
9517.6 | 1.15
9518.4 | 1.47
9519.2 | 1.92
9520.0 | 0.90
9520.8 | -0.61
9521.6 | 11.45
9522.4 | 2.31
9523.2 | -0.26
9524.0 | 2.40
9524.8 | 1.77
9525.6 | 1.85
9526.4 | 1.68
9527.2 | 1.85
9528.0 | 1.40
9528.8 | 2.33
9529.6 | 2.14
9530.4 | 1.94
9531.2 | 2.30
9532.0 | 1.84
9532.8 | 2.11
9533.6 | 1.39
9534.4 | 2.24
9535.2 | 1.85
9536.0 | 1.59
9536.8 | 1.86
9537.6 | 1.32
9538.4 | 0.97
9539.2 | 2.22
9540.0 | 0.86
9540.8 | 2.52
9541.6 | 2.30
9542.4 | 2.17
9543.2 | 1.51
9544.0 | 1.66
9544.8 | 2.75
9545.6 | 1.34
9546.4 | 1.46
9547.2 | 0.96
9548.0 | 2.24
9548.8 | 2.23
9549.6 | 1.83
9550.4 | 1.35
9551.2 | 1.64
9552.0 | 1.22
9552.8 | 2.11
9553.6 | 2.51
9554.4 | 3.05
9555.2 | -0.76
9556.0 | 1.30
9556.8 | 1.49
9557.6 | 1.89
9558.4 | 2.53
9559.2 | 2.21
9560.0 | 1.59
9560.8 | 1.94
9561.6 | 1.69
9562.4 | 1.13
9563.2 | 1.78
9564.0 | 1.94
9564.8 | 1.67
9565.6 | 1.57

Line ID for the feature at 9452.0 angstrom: [N II]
